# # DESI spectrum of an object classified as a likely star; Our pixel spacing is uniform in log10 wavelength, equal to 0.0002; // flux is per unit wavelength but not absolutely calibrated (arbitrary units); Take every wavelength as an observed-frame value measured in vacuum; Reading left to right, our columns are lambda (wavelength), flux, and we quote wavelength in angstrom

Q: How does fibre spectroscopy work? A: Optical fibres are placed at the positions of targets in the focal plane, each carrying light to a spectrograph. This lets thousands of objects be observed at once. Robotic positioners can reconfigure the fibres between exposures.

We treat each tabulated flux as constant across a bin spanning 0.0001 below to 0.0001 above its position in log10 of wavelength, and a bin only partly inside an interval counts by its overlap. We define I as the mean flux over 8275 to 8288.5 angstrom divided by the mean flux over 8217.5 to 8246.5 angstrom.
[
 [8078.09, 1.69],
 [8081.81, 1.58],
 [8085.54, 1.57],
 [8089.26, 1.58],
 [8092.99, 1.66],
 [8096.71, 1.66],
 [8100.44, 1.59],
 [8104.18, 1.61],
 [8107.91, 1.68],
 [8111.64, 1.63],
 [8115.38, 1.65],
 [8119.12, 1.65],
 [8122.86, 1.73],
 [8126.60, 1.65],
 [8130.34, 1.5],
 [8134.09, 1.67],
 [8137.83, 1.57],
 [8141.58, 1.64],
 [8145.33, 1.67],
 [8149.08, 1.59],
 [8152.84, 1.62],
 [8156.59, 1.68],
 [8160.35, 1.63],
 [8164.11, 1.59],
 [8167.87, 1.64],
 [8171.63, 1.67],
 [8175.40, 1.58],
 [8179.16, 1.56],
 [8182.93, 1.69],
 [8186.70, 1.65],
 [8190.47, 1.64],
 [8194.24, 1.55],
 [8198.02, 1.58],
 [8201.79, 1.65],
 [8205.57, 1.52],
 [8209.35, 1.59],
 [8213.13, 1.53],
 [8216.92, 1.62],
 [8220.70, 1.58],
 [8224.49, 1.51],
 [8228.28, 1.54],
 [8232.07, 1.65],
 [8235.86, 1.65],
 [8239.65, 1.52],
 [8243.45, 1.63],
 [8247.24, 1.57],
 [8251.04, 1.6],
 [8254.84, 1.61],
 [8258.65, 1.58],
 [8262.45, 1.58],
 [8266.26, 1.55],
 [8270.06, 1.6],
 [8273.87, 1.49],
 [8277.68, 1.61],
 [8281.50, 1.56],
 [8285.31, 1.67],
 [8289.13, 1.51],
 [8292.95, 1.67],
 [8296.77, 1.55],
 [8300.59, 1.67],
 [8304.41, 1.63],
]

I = 1.0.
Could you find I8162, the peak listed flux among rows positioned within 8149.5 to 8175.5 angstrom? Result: 1.68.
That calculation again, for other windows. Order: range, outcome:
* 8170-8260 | 1.69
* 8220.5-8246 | 1.65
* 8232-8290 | 1.67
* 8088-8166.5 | 1.73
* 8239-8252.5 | 1.63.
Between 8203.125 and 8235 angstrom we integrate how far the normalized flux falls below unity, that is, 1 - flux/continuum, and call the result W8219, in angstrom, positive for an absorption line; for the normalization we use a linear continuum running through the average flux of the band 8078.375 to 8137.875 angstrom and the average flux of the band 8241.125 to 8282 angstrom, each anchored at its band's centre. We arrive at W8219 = 0.4 angstrom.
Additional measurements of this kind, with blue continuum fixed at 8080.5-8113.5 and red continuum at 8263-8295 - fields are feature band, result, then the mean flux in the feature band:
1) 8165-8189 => -0.41 angstrom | 1.63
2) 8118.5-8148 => -0.40 angstrom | 1.63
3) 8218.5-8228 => 0.28 angstrom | 1.55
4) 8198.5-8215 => 0.24 angstrom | 1.57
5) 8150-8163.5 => -0.24 angstrom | 1.63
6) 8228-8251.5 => -0.11 angstrom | 1.6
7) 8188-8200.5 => 0.03 angstrom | 1.6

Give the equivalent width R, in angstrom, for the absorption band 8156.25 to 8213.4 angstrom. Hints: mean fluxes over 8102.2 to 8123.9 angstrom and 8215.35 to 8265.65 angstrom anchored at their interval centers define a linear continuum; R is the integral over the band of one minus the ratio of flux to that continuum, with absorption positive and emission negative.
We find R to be 0.2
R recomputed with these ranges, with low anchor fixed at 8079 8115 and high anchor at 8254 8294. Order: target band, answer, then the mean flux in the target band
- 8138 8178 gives -0.49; 1.63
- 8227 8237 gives -0.15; 1.62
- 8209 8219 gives 0.10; 1.58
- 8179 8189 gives -0.28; 1.65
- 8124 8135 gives 0.03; 1.61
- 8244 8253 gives -0.03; 1.59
